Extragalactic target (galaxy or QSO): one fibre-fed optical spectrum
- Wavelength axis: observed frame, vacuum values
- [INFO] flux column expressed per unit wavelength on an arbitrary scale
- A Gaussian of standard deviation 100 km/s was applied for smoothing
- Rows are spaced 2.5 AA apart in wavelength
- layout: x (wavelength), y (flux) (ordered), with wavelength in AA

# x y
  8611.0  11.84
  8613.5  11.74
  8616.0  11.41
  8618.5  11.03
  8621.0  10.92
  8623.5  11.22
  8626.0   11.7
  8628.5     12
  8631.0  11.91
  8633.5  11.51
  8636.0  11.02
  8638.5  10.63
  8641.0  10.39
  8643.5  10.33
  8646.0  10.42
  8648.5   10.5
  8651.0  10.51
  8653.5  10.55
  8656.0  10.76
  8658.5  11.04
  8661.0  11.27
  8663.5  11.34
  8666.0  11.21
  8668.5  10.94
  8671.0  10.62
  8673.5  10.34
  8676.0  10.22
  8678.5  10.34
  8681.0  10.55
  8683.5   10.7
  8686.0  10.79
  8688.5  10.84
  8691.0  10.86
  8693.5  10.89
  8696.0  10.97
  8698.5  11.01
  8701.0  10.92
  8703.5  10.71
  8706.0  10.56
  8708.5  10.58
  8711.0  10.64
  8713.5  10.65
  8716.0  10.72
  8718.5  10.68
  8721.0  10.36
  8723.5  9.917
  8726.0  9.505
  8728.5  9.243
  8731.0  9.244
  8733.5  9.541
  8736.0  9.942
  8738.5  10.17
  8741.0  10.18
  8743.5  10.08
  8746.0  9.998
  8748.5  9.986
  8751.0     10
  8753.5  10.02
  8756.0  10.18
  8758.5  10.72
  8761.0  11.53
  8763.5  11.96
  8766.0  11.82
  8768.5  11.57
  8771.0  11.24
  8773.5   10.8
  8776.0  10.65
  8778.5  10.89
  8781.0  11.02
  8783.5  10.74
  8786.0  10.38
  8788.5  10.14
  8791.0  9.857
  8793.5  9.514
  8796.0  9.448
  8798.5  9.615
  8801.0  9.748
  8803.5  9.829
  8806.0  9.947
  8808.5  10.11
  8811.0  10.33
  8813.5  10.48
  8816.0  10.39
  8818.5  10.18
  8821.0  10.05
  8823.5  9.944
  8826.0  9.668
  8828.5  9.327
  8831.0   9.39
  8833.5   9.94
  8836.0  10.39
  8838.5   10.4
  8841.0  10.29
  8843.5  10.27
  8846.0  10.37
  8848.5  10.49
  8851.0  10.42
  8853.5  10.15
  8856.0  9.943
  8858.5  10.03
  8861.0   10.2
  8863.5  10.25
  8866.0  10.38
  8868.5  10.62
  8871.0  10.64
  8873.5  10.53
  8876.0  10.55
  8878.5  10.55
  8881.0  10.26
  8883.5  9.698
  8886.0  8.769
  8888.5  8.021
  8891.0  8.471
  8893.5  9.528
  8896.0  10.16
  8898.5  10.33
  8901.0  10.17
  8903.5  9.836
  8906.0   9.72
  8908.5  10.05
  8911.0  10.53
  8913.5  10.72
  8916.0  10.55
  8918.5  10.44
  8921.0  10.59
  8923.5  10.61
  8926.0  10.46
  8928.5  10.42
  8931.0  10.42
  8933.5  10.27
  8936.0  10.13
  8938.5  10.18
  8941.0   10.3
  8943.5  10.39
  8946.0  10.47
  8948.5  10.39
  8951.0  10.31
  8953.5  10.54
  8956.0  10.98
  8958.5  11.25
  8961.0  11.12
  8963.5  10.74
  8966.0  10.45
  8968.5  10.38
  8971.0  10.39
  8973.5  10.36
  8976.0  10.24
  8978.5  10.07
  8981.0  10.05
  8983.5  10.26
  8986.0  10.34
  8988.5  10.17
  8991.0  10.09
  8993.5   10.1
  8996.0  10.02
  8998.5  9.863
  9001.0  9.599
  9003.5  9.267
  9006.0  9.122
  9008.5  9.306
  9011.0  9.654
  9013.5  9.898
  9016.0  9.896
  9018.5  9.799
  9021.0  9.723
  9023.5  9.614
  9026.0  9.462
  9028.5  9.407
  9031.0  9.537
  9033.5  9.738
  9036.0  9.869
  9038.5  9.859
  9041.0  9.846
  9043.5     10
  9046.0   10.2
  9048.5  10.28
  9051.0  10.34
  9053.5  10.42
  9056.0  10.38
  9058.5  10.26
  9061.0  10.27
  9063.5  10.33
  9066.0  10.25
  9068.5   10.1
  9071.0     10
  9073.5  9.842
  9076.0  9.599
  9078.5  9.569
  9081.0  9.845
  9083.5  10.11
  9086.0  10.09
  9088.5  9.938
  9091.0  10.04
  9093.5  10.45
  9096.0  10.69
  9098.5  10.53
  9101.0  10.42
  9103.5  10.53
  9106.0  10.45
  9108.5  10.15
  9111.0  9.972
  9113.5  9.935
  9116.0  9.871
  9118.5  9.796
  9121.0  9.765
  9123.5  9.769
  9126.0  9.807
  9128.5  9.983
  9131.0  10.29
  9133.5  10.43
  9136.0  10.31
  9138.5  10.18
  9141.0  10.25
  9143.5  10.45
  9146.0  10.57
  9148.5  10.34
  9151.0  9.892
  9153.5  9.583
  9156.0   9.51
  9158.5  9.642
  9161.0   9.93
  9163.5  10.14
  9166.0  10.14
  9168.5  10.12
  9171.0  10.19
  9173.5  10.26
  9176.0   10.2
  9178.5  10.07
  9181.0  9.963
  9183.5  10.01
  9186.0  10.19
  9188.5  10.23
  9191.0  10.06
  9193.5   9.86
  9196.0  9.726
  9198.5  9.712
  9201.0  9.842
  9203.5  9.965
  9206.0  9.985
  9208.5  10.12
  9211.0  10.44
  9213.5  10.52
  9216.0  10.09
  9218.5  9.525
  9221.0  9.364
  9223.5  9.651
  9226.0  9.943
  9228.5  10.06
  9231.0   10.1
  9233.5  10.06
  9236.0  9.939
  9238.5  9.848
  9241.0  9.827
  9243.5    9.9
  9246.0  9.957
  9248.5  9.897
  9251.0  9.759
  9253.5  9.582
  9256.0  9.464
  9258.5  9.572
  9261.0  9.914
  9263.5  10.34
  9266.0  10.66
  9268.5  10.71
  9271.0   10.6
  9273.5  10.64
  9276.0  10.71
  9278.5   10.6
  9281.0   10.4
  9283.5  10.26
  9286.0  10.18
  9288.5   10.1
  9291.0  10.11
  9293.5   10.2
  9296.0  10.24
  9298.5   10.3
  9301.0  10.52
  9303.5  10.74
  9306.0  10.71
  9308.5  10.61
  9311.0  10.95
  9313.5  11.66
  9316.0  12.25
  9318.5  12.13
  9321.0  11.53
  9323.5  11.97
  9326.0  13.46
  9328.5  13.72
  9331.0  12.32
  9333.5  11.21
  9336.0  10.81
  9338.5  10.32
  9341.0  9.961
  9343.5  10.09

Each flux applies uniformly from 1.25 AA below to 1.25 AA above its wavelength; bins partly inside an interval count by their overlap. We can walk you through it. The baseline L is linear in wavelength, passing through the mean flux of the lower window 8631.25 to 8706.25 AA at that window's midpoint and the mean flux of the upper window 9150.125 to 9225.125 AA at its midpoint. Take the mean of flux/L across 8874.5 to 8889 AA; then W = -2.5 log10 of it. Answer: 0.076 mag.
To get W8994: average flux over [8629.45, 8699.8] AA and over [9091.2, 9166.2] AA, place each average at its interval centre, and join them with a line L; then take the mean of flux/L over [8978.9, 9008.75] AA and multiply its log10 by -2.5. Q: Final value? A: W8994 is 0.05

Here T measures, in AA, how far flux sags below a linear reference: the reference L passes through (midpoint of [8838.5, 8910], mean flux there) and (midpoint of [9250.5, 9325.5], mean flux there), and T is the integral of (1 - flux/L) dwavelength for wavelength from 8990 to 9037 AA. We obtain 2.5 AA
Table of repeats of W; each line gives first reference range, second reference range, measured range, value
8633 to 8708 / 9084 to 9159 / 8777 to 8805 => 0.050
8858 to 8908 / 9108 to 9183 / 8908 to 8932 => -0.057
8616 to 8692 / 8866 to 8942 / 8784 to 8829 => 0.049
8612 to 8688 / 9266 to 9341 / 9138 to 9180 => 0.094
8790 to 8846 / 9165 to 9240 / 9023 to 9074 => -0.002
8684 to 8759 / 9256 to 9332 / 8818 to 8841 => 0.054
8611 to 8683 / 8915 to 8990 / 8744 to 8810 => 0.030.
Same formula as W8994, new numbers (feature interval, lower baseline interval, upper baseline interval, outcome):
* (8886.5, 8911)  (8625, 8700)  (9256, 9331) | 0.134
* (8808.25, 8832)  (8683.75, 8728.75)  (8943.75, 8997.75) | 0.055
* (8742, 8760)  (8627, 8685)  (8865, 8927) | 0.040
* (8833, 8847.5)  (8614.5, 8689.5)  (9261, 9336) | 0.065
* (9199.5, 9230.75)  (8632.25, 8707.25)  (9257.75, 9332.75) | 0.100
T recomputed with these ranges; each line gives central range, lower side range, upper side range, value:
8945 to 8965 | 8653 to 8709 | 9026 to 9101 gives -0.9 AA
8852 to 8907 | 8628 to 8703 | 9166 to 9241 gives 2.9 AA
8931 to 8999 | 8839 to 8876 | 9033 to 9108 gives -0.9 AA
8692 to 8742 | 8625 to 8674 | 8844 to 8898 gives 1.6 AA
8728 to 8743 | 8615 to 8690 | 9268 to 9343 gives 1.6 AA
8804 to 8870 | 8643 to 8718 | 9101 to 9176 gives 2.3 AA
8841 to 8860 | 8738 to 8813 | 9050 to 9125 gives 0.2 AA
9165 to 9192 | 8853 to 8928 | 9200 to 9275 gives -0.3 AA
